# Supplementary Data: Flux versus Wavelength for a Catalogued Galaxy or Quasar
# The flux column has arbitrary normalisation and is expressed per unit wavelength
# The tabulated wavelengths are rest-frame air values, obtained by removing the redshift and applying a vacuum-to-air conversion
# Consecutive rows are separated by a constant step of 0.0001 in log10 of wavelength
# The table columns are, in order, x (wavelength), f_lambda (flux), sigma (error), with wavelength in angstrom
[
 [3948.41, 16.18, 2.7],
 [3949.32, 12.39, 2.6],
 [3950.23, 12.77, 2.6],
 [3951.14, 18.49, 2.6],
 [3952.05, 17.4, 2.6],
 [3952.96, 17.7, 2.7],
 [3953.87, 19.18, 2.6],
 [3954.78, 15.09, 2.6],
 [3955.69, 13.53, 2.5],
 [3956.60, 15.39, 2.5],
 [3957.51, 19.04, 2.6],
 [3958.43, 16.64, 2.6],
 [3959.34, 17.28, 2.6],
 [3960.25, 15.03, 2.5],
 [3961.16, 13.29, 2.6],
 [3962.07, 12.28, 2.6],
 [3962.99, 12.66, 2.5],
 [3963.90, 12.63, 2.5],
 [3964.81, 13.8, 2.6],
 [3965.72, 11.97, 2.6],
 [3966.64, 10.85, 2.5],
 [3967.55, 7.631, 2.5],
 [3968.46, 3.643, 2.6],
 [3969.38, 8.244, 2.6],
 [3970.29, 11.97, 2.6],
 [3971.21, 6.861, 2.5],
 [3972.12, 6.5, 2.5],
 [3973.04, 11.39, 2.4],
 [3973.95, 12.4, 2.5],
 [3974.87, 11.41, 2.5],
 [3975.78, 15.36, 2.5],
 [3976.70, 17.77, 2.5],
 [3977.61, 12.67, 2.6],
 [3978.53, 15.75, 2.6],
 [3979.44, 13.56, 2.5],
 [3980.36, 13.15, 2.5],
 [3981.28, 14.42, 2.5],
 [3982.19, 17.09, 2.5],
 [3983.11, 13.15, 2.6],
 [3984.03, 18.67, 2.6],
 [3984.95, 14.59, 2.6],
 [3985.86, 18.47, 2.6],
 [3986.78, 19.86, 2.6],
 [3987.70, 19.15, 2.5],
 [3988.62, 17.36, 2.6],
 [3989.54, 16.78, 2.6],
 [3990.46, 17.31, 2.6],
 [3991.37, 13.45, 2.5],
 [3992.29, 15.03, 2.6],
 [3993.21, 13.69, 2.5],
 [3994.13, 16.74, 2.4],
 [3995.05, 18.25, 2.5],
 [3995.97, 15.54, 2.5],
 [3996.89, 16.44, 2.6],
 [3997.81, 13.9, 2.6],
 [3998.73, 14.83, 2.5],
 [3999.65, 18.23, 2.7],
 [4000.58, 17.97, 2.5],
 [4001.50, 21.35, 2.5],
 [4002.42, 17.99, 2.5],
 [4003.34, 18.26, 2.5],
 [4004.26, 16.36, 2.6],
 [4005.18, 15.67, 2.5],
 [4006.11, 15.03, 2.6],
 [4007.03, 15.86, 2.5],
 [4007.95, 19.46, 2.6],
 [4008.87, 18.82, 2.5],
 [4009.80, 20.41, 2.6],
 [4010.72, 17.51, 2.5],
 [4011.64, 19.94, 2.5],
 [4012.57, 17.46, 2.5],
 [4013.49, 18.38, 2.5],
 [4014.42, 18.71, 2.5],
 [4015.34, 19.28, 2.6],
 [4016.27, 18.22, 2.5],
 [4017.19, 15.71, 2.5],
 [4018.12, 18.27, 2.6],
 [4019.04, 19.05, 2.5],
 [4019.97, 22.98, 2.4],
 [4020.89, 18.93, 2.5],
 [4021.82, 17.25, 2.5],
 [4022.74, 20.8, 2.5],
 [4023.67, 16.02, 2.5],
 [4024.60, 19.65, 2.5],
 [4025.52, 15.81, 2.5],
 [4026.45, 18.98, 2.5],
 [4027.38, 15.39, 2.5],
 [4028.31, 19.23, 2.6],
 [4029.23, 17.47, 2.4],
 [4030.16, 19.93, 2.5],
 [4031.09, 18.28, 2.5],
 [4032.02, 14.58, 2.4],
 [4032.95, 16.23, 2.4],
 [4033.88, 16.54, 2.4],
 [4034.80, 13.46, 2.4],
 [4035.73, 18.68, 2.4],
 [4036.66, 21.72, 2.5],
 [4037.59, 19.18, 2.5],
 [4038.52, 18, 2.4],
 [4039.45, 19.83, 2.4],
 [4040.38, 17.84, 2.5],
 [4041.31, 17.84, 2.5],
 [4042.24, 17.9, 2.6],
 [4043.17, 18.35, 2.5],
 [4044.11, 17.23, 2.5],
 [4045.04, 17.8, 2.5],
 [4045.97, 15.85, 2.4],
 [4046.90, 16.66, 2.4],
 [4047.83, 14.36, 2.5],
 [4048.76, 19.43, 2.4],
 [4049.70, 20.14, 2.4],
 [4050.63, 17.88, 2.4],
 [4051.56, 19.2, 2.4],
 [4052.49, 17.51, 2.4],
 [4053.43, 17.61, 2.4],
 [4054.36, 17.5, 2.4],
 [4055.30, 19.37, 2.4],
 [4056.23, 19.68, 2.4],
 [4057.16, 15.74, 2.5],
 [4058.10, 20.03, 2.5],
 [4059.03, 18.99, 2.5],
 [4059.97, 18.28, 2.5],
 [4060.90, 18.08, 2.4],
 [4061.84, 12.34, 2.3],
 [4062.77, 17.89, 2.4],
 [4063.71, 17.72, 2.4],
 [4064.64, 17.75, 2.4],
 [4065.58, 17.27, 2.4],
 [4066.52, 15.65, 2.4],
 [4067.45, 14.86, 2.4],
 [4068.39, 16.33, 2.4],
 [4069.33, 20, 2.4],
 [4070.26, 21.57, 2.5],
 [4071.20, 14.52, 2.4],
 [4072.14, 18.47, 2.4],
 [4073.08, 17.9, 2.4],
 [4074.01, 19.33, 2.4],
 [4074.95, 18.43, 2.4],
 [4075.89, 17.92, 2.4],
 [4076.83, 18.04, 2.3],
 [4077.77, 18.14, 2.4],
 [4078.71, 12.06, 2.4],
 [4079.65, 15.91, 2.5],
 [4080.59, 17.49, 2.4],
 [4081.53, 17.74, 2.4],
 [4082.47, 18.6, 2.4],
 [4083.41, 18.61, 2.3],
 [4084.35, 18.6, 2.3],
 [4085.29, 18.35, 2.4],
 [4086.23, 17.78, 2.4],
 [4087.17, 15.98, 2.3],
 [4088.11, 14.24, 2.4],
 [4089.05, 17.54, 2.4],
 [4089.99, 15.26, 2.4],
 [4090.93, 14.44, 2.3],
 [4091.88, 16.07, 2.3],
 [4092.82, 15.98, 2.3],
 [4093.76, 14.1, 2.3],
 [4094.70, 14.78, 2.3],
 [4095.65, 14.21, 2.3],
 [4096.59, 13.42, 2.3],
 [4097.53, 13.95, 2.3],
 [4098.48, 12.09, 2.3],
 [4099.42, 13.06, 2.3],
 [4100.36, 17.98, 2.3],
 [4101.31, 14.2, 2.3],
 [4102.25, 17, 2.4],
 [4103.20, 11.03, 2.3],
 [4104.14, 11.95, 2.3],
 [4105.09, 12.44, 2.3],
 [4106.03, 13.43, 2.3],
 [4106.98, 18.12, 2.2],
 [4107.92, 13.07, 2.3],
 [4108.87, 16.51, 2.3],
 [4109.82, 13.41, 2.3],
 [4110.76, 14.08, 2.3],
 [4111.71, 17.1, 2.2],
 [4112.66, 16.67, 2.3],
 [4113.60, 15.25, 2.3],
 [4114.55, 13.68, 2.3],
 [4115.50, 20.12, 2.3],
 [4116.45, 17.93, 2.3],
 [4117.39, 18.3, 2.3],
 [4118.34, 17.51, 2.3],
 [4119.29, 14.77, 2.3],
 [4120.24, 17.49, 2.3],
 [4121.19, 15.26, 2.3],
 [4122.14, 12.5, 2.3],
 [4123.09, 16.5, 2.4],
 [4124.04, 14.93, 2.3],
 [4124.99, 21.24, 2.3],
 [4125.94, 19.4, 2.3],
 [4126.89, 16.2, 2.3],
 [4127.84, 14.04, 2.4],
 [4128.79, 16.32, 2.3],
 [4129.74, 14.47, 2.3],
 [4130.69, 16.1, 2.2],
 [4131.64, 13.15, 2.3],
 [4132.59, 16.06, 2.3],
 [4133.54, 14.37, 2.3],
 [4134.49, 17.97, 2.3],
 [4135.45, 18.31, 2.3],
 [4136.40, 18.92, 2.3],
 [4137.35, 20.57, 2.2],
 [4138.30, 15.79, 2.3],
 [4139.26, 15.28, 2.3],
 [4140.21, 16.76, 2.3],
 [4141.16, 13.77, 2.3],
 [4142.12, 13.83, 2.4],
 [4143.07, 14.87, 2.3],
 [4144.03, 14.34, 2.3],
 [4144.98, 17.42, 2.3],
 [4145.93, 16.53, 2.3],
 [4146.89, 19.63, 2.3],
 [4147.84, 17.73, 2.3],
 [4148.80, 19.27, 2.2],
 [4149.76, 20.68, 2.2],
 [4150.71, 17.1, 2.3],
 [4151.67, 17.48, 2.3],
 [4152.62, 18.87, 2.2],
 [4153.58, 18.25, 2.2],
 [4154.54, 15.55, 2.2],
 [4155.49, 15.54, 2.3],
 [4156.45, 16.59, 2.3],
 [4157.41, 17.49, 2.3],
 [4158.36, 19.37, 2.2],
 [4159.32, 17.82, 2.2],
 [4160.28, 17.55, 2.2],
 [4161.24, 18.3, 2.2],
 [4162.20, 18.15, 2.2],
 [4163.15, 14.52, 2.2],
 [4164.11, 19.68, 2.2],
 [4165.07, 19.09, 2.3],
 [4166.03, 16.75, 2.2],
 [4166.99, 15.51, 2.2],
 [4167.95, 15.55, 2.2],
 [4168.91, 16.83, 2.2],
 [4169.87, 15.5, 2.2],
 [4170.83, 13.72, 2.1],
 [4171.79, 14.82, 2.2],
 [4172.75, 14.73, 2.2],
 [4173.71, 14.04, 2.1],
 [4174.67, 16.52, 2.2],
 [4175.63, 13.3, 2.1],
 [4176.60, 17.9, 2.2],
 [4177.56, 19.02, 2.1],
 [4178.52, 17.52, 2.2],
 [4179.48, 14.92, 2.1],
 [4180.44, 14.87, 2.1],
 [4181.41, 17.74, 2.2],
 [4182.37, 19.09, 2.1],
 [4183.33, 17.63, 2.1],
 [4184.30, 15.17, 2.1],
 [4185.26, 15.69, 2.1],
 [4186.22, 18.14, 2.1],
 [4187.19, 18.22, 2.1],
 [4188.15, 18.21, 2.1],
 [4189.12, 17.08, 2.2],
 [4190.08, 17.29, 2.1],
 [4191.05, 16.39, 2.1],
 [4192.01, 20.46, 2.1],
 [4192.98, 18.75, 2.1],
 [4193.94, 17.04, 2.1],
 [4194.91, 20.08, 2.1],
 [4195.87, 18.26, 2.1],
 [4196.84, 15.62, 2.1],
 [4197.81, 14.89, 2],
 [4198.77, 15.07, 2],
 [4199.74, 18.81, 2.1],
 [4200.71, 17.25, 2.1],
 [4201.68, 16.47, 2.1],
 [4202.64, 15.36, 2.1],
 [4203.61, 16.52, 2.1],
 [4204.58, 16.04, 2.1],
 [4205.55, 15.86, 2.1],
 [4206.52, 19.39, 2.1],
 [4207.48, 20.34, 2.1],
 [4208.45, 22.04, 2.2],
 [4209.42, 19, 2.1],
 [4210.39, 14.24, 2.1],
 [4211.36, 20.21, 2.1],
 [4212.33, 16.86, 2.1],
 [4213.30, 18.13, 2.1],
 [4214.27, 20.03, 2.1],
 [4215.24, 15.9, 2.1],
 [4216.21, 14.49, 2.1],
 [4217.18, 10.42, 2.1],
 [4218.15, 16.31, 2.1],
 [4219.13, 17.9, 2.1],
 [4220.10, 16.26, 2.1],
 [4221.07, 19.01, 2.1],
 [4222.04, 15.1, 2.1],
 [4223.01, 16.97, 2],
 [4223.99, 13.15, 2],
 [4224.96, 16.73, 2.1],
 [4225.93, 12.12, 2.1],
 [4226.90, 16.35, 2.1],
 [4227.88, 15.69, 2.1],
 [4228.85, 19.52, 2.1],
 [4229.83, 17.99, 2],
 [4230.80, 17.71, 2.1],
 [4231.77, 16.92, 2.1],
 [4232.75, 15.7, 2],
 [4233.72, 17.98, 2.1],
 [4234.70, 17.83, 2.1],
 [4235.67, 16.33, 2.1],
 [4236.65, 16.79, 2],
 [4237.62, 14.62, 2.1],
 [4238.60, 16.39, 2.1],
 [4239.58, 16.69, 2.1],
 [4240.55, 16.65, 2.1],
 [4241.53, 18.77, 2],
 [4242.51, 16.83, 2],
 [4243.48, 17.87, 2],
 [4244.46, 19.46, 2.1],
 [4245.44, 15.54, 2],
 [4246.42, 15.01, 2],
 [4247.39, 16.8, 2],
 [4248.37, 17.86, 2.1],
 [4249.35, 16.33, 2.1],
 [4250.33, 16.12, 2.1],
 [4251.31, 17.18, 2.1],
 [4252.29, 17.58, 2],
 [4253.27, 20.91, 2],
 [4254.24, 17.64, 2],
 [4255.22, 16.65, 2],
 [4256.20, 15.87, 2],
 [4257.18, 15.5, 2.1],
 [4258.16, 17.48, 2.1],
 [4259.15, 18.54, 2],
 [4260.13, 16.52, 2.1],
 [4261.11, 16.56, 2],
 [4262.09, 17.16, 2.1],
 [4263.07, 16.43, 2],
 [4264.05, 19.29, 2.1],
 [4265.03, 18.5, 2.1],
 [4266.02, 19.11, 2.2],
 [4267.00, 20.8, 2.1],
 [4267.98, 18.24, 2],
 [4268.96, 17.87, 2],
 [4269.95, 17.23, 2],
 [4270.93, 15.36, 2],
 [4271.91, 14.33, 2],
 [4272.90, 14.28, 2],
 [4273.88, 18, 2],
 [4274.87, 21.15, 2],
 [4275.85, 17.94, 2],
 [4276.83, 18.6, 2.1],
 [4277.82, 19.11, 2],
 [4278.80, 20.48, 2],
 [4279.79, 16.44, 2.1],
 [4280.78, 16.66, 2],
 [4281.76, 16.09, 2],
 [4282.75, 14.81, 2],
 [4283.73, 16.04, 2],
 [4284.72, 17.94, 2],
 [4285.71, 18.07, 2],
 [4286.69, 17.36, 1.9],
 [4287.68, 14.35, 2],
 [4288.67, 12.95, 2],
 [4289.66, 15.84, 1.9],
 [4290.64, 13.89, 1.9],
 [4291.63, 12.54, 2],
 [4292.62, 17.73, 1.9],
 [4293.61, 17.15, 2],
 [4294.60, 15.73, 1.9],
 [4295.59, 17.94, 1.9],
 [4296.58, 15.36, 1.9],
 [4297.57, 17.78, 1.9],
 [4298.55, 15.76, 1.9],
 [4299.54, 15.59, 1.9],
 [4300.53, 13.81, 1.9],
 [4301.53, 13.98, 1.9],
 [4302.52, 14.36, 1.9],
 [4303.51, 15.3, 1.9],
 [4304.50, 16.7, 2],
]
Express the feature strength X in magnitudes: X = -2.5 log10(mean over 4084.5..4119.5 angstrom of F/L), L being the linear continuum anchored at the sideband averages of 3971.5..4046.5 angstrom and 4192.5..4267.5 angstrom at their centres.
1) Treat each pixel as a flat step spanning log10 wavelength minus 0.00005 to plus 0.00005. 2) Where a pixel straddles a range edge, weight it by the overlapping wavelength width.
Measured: 0.11 mag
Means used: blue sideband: 17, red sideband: 17.1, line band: 15.3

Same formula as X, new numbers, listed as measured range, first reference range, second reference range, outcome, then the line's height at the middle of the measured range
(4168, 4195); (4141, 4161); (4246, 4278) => 0.03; 17.3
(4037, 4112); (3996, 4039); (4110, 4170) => 0.04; 17.3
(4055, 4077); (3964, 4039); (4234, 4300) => -0.09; 16.3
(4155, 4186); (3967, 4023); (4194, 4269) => 0.01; 16.8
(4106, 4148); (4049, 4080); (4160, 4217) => 0.07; 17.3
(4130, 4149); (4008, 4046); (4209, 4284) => 0.07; 17.6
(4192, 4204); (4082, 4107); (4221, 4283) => -0.04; 16.5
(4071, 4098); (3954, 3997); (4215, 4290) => -0.09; 15.2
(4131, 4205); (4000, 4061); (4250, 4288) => 0.05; 17.7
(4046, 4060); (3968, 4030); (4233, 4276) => -0.10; 16.5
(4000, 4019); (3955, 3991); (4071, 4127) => -0.24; 14.5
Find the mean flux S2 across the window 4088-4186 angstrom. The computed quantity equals 16.1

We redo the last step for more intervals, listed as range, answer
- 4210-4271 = 17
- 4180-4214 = 17.5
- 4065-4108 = 16.1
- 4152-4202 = 17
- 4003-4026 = 18.2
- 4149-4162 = 17.8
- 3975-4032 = 17.2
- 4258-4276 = 17.6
